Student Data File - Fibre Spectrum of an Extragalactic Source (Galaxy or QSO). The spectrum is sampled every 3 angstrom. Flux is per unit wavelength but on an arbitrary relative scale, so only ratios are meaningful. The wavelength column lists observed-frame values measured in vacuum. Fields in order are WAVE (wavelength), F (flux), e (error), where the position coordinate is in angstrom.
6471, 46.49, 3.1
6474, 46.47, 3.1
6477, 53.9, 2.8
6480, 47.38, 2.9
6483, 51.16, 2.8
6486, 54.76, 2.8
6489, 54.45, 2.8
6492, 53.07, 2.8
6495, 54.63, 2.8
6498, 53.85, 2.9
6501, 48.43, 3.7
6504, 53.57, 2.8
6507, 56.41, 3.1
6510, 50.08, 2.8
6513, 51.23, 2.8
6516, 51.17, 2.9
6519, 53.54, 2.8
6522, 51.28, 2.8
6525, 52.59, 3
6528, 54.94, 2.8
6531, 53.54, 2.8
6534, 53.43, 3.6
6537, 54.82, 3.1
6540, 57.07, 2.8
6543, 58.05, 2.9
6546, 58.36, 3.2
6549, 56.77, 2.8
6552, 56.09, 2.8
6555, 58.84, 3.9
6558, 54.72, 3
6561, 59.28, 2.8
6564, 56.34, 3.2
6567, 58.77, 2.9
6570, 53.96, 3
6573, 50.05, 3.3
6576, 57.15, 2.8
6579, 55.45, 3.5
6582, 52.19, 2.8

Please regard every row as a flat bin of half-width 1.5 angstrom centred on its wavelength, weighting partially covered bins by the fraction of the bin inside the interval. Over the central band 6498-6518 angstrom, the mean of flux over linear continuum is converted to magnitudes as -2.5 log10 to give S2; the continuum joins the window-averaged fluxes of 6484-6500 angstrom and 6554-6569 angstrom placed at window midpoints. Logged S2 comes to 0.05 mag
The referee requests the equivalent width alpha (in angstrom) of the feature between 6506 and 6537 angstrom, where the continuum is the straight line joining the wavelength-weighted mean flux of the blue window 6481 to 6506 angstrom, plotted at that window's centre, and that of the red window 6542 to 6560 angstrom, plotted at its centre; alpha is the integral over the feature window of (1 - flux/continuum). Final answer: 1.2 angstrom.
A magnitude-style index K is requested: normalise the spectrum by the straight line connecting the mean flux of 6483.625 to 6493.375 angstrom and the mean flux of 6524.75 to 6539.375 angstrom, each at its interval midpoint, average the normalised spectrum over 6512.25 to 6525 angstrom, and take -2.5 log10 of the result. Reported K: 0.04 mag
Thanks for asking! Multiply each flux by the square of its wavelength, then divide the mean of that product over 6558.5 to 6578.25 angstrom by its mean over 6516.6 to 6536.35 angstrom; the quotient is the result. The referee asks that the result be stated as 1.06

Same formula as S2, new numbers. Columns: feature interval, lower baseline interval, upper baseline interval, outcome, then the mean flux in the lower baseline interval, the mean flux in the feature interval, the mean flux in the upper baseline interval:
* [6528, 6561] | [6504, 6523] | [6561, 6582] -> -0.045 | 52.4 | 56.3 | 55.4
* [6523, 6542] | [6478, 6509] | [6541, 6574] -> 0.013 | 52.7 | 54.4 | 56.6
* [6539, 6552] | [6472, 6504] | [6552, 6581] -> -0.049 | 51.8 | 57.4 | 56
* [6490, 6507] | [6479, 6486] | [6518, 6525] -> -0.037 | 50.6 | 53.1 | 52.4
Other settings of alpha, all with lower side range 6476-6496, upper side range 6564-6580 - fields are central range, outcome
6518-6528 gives 0.2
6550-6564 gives -0.6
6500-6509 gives 0.1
